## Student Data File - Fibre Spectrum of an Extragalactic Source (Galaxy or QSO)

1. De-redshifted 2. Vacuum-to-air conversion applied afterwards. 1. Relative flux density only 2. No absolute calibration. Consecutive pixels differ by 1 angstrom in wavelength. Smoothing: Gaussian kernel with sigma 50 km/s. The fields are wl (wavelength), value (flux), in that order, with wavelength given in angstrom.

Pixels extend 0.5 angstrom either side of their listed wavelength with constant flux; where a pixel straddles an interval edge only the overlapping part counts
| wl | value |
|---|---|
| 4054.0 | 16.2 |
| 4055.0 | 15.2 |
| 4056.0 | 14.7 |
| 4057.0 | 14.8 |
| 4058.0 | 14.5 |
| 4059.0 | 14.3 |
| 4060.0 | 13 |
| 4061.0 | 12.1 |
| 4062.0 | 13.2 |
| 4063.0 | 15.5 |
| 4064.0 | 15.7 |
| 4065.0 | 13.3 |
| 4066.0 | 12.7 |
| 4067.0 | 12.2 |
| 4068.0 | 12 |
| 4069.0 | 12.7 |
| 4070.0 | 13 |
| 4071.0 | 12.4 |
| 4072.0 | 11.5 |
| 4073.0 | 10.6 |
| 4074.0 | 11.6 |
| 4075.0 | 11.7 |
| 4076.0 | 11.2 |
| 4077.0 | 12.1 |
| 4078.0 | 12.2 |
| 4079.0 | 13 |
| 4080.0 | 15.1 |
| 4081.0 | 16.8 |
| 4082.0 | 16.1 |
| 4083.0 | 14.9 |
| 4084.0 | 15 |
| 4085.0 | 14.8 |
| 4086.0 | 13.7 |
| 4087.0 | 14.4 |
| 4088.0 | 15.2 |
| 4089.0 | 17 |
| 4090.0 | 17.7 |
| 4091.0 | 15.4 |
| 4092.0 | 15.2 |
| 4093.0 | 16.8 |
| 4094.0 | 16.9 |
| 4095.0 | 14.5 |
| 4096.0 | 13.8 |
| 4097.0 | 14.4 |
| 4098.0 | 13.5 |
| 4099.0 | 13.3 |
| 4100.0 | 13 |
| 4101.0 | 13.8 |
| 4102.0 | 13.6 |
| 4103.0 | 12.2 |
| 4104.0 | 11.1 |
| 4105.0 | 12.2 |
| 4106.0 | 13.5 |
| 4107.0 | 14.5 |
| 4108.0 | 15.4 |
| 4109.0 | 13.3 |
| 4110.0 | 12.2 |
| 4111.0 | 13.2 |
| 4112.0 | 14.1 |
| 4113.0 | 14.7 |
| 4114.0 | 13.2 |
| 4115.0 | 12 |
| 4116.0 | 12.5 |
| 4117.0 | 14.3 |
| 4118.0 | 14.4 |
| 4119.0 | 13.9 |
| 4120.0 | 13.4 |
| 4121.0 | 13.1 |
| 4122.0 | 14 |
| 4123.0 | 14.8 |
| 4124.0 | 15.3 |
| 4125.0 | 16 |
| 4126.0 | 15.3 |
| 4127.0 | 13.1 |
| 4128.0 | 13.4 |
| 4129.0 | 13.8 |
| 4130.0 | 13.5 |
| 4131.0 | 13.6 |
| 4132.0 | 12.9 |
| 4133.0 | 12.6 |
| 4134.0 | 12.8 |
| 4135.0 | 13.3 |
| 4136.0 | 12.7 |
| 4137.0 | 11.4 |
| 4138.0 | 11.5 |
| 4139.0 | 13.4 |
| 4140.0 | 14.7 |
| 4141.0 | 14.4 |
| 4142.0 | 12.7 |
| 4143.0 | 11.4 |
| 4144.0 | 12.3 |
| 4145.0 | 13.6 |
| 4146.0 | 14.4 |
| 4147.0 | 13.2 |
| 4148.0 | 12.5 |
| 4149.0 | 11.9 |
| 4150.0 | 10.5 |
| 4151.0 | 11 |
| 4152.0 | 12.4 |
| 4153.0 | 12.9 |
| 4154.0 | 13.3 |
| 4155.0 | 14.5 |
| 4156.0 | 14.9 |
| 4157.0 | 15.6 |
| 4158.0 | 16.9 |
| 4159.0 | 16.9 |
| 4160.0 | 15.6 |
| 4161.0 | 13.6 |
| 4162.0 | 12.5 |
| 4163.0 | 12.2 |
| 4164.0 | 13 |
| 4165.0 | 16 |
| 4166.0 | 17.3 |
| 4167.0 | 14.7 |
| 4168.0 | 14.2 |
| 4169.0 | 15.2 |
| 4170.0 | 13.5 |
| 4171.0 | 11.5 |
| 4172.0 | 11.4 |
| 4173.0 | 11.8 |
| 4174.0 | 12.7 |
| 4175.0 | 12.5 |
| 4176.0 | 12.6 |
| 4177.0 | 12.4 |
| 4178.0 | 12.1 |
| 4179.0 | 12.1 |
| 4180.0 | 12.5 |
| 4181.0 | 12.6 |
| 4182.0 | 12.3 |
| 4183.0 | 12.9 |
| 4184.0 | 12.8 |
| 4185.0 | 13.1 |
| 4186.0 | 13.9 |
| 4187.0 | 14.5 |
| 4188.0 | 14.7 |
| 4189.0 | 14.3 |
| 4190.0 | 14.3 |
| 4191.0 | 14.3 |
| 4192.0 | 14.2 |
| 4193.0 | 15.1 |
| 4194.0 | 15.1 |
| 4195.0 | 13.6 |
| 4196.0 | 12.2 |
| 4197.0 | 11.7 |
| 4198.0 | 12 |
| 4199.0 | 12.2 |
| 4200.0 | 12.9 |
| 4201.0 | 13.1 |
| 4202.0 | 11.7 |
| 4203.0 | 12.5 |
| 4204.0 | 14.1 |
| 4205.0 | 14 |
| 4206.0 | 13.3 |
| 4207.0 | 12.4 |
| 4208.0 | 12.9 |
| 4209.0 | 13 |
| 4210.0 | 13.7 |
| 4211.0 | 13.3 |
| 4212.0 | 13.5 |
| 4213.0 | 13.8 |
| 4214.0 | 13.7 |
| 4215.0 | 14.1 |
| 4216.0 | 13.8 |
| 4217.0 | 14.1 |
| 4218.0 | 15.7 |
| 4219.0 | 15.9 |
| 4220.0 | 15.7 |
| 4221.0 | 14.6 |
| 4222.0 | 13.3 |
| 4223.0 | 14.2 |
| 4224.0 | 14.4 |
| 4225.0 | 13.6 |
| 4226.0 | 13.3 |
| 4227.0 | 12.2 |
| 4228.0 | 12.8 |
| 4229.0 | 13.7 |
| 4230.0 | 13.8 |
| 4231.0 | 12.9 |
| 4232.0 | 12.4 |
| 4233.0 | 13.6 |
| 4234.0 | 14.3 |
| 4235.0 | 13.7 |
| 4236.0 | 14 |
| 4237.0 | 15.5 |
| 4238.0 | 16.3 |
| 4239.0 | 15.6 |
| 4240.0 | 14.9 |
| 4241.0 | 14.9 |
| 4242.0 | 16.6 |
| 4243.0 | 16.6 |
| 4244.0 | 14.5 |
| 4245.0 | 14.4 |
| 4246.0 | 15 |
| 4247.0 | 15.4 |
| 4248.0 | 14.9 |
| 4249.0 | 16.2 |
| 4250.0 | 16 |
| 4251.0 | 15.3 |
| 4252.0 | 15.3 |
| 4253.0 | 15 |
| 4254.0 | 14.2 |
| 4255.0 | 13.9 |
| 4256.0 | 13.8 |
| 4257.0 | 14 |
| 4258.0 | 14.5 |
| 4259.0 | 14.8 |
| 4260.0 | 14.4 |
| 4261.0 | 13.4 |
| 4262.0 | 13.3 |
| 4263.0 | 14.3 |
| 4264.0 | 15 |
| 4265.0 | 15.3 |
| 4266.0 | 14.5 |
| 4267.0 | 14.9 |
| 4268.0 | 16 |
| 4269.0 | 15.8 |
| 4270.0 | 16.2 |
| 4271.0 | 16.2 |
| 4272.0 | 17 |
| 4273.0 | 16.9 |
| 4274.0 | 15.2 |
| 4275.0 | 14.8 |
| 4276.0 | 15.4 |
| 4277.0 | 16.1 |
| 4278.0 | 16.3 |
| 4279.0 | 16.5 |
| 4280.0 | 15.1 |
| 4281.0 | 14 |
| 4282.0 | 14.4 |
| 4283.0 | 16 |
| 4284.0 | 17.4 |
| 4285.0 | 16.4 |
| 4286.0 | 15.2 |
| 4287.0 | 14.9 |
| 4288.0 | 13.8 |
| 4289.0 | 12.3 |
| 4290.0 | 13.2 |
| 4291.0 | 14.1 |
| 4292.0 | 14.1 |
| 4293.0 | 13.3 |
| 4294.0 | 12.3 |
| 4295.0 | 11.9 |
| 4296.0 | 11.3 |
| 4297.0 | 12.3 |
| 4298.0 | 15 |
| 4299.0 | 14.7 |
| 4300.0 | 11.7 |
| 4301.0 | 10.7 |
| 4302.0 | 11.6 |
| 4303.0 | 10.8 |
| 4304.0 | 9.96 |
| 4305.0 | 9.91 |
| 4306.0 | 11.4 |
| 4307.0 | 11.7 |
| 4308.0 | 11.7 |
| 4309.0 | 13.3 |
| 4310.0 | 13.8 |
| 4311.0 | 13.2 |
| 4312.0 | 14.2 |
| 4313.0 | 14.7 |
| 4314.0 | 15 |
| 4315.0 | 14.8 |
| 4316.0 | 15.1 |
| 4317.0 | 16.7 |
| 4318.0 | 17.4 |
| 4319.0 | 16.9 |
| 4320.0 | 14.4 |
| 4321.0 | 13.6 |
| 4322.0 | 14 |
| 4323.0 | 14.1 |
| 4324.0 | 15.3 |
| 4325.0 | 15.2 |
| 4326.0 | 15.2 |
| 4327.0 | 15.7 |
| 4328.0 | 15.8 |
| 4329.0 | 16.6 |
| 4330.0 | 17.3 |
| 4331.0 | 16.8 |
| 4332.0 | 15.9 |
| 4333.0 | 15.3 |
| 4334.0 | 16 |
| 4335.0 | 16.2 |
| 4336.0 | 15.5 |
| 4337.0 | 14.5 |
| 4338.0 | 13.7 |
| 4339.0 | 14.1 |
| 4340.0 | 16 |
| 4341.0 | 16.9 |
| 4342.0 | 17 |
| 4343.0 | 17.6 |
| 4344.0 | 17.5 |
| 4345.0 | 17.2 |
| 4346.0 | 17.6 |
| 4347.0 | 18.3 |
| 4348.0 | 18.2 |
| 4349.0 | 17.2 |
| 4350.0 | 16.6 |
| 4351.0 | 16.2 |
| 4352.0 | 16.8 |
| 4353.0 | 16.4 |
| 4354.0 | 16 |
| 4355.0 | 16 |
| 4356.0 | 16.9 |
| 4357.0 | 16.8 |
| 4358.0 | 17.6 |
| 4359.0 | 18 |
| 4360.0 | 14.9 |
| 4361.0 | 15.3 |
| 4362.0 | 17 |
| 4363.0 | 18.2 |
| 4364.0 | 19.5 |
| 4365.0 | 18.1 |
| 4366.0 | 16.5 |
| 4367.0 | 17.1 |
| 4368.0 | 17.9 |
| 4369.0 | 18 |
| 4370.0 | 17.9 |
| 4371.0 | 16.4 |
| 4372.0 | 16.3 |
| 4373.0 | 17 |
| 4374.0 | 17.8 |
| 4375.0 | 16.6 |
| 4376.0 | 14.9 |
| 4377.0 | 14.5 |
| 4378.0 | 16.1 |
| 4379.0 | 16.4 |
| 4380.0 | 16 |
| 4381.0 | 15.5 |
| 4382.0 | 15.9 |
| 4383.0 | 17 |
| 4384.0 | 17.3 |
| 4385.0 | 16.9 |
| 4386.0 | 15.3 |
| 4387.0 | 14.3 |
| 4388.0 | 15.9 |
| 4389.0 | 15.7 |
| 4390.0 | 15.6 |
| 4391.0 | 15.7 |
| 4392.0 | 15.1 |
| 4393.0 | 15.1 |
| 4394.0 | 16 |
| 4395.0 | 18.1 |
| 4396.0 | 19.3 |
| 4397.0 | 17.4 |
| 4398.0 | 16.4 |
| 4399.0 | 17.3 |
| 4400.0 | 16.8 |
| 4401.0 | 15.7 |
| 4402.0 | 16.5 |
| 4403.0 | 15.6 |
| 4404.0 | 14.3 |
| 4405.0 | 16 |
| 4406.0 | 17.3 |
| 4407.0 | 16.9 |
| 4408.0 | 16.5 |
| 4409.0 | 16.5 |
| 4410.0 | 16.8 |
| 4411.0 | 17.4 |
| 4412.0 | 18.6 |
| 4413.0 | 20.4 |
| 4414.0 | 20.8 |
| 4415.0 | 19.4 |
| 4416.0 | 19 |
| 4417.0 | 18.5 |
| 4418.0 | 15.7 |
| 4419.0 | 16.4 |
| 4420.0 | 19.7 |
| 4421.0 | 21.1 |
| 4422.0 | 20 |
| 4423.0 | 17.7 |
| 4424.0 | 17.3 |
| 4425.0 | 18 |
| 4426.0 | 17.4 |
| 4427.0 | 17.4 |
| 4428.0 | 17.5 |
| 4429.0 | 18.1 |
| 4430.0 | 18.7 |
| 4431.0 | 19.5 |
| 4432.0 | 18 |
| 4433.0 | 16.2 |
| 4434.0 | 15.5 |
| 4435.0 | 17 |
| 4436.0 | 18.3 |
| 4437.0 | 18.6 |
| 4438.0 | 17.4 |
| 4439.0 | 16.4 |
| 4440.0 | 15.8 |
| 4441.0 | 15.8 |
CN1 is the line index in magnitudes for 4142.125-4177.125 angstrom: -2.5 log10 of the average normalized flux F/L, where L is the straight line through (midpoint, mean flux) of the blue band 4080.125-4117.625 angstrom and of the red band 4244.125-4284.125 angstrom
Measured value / 0.089 mag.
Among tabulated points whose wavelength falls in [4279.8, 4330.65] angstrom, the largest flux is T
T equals 17.4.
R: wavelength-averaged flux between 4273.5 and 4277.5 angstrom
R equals 15.4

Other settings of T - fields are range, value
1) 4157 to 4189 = 17.3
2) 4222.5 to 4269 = 16.6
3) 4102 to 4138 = 16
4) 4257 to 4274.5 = 17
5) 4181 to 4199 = 15.1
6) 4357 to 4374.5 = 19.5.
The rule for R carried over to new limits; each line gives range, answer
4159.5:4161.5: 14.6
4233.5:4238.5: 14.8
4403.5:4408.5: 16.2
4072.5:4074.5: 11.1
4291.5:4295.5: 12.9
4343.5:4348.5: 17.8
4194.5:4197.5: 12.5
